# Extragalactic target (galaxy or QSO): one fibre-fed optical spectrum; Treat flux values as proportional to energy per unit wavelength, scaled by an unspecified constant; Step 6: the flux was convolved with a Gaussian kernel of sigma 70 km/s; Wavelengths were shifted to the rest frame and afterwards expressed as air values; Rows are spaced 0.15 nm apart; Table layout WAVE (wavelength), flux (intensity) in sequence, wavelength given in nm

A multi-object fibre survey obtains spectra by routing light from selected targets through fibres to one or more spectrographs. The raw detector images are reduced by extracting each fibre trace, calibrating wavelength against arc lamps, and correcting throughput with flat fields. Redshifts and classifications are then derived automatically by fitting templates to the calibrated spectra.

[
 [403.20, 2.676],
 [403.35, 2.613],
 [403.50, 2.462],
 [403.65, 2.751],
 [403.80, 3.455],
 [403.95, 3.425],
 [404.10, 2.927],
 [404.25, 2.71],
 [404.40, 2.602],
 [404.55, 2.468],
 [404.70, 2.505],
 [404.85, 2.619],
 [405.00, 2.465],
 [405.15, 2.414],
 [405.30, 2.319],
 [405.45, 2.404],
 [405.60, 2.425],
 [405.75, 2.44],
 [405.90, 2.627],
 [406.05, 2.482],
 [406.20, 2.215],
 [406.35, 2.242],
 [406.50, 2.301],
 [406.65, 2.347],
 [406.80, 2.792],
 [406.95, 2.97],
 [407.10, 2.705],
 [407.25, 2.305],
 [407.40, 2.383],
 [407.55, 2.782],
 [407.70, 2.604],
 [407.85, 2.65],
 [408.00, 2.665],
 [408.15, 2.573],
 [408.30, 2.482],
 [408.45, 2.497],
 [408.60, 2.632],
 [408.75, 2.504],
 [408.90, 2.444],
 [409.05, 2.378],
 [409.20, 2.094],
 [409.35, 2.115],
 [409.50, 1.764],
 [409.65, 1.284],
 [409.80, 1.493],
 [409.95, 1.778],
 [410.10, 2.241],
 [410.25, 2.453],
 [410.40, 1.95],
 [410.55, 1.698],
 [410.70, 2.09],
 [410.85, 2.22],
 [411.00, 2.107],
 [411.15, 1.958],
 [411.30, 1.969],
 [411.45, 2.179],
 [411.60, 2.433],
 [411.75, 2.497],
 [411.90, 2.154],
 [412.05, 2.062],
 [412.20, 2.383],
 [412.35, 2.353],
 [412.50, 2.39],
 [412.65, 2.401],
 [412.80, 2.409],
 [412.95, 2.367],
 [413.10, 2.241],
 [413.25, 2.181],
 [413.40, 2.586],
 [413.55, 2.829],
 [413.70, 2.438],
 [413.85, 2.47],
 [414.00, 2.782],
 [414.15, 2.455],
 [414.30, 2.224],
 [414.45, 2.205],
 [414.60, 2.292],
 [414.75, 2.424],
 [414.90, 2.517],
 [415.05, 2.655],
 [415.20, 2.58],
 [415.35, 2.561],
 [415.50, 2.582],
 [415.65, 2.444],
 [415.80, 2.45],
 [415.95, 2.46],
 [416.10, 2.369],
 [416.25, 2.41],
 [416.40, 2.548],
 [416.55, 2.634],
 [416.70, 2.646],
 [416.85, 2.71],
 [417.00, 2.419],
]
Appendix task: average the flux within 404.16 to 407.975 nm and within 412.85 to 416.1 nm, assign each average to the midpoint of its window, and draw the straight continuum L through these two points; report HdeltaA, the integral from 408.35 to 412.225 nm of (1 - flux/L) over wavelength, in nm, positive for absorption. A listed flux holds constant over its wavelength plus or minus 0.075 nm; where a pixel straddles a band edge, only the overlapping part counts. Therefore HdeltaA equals 0.559 nm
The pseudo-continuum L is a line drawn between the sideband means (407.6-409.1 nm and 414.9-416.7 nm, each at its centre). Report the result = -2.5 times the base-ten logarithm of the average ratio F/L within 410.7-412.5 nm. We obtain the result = 0.15 mag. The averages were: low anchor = 2.55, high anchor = 2.52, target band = 2.21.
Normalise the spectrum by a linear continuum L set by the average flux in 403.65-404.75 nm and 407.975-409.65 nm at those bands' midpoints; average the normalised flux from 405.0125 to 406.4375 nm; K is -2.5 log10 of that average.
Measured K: 0.124 mag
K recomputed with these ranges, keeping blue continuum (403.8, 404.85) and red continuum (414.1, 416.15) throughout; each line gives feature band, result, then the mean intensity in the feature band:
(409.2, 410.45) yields 0.353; 1.9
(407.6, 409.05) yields 0.050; 2.56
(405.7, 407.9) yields 0.084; 2.52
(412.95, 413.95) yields 0.019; 2.46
